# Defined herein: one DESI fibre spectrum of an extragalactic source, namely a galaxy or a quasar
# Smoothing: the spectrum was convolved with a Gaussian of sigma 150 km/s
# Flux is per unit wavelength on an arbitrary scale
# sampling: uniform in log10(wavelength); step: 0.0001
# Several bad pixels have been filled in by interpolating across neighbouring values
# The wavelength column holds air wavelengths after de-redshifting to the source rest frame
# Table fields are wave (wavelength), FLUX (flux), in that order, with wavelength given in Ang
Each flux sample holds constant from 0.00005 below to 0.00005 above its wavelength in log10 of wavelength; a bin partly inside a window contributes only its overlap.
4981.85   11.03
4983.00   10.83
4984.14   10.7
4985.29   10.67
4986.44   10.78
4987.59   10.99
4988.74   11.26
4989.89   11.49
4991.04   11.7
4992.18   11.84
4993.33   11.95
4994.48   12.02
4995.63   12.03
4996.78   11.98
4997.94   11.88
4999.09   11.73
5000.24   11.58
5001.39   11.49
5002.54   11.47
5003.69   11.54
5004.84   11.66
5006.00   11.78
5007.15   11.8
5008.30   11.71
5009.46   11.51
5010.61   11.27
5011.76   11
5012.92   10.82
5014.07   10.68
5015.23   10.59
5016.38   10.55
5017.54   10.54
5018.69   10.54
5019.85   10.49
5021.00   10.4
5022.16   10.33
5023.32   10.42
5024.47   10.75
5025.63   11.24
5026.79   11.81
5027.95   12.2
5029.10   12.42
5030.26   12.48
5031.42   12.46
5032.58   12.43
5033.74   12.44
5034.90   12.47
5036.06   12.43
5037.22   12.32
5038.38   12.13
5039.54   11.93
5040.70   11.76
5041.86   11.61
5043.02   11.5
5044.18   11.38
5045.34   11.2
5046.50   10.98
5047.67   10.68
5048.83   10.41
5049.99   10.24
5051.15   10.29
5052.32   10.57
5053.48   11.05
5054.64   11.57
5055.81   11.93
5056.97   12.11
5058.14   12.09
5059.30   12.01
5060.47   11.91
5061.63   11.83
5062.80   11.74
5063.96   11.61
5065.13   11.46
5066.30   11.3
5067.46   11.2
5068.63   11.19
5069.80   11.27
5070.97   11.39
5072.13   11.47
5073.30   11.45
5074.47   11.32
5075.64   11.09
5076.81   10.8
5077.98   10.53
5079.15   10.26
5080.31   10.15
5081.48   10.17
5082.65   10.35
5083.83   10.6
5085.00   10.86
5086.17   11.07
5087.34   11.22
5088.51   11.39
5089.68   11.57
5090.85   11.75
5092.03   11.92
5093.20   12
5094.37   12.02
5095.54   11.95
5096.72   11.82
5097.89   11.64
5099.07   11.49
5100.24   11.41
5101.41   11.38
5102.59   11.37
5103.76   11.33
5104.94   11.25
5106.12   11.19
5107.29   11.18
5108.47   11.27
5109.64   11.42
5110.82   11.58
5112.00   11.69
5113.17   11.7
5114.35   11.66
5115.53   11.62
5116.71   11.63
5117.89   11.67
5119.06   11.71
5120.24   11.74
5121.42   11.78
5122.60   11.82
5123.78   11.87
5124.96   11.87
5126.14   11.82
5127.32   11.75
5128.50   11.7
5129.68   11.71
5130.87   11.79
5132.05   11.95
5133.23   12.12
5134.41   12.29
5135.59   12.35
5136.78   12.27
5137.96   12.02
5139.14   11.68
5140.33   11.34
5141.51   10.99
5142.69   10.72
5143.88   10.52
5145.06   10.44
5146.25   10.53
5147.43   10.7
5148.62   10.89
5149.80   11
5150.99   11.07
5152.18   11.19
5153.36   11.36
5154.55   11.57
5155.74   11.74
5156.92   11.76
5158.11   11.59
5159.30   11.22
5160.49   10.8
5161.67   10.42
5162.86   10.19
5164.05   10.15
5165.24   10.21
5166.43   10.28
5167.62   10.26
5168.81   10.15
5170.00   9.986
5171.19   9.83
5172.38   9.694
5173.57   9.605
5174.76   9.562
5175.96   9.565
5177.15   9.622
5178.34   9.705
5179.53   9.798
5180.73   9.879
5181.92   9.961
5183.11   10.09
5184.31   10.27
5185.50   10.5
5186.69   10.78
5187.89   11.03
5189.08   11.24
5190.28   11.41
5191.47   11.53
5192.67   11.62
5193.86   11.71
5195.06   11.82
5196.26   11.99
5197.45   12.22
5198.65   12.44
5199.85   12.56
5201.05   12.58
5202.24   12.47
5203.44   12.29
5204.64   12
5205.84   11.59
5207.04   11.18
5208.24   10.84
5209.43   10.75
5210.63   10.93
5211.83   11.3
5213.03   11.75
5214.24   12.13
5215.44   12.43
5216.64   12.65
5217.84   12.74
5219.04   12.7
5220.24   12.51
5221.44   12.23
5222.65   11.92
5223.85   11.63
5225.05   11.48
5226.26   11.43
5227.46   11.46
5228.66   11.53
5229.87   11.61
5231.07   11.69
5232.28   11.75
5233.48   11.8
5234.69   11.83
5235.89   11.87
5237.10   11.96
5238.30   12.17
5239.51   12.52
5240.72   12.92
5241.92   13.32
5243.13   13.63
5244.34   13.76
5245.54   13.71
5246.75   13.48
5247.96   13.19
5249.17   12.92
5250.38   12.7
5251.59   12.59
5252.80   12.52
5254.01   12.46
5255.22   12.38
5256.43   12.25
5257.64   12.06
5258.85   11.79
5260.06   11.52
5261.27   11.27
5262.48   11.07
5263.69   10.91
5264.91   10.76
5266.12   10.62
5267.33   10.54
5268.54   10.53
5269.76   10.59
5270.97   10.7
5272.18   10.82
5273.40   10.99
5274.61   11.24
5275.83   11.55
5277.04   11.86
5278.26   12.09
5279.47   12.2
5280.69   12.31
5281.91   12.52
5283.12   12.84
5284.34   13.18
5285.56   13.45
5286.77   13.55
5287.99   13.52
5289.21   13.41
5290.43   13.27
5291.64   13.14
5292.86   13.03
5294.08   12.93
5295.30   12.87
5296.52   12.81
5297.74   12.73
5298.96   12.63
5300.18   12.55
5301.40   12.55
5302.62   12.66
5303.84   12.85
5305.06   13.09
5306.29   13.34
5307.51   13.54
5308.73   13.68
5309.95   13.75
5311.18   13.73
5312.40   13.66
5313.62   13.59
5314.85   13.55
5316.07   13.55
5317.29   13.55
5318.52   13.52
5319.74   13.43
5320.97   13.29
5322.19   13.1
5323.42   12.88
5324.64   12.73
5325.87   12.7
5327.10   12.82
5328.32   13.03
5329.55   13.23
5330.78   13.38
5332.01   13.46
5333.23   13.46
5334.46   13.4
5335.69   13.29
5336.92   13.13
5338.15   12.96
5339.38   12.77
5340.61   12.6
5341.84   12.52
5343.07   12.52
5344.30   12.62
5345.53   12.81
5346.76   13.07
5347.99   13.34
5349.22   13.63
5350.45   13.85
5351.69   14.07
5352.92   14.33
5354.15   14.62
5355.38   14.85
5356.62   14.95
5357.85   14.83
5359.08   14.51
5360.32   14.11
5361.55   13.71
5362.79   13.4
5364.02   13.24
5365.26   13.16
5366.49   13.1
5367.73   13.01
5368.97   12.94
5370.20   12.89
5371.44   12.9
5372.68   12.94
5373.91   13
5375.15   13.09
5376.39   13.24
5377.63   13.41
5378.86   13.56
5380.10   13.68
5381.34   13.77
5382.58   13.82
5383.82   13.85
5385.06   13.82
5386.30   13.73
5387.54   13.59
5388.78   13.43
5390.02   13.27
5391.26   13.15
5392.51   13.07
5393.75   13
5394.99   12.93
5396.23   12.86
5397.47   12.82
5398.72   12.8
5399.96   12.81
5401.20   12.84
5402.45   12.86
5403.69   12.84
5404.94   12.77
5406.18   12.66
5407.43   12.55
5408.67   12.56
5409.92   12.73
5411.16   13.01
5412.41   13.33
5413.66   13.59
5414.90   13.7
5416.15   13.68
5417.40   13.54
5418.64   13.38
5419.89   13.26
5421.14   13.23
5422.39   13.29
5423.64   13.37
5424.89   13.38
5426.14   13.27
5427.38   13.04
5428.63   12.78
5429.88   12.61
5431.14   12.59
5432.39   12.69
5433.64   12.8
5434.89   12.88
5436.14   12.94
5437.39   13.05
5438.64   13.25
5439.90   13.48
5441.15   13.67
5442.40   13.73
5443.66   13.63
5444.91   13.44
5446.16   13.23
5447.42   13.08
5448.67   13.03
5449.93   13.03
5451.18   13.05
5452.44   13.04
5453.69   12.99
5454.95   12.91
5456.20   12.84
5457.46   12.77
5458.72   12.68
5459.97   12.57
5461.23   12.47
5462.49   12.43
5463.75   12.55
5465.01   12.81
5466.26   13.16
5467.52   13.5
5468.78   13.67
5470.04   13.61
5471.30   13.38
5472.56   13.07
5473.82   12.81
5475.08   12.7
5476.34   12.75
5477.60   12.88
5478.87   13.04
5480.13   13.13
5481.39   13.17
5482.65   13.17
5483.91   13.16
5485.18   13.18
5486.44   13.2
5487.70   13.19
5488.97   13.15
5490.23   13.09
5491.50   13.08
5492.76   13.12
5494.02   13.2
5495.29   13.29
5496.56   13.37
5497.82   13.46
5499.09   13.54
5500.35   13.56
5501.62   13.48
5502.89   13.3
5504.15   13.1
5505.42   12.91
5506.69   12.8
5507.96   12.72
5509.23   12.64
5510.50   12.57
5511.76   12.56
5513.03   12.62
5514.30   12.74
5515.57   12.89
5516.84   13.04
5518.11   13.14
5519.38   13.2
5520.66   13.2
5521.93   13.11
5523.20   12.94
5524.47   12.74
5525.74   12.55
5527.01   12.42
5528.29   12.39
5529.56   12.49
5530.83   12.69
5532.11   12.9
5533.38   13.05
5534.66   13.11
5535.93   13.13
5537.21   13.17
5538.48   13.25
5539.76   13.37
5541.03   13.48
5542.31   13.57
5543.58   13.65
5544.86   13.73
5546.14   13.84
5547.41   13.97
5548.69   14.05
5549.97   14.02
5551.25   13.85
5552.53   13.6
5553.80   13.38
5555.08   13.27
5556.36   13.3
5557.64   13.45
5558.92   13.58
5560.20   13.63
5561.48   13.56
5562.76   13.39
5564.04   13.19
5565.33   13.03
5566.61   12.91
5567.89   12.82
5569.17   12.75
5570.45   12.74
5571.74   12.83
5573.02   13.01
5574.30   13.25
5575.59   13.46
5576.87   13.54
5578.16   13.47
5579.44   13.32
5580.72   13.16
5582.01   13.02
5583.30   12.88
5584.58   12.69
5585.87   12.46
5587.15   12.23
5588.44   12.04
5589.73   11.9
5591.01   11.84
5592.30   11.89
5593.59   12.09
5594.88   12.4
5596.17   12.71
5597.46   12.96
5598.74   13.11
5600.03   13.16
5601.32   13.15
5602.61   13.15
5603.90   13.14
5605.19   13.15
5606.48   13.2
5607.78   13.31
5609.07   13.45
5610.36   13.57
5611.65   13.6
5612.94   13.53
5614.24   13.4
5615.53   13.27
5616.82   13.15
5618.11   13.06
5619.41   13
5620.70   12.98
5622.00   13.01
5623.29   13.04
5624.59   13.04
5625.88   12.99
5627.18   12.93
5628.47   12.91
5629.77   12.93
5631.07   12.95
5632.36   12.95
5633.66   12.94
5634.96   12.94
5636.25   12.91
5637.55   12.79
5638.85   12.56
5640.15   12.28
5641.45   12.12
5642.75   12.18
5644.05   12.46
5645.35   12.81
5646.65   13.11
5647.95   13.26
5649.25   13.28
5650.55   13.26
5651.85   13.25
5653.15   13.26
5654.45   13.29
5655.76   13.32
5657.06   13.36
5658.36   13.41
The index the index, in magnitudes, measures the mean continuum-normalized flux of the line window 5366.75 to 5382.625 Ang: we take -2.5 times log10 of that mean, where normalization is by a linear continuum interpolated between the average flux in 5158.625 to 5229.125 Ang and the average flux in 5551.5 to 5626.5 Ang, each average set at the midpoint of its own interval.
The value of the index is -0.10 mag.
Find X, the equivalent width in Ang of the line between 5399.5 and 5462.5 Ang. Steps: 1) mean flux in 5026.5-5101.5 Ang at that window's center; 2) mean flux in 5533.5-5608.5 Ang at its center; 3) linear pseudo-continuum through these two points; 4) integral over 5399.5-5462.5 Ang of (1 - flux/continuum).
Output -1.9 Ang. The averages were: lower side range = 11.5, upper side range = 13.1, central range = 13.1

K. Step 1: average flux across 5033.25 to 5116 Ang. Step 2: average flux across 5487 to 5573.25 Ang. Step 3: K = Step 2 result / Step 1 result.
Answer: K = 1.16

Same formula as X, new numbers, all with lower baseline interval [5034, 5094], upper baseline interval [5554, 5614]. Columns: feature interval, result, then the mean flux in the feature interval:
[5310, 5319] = -1.1 Ang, 13.6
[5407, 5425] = -1.1 Ang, 13.2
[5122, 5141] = -0.6 Ang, 11.9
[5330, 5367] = -3.8 Ang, 13.5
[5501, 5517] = -0.1 Ang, 12.9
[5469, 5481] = -0.4 Ang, 13.1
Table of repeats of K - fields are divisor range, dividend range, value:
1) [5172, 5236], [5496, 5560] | 1.16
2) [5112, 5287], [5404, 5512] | 1.13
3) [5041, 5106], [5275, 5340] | 1.16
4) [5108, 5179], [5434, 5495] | 1.18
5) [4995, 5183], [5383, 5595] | 1.16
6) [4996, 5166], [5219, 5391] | 1.13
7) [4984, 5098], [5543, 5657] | 1.15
